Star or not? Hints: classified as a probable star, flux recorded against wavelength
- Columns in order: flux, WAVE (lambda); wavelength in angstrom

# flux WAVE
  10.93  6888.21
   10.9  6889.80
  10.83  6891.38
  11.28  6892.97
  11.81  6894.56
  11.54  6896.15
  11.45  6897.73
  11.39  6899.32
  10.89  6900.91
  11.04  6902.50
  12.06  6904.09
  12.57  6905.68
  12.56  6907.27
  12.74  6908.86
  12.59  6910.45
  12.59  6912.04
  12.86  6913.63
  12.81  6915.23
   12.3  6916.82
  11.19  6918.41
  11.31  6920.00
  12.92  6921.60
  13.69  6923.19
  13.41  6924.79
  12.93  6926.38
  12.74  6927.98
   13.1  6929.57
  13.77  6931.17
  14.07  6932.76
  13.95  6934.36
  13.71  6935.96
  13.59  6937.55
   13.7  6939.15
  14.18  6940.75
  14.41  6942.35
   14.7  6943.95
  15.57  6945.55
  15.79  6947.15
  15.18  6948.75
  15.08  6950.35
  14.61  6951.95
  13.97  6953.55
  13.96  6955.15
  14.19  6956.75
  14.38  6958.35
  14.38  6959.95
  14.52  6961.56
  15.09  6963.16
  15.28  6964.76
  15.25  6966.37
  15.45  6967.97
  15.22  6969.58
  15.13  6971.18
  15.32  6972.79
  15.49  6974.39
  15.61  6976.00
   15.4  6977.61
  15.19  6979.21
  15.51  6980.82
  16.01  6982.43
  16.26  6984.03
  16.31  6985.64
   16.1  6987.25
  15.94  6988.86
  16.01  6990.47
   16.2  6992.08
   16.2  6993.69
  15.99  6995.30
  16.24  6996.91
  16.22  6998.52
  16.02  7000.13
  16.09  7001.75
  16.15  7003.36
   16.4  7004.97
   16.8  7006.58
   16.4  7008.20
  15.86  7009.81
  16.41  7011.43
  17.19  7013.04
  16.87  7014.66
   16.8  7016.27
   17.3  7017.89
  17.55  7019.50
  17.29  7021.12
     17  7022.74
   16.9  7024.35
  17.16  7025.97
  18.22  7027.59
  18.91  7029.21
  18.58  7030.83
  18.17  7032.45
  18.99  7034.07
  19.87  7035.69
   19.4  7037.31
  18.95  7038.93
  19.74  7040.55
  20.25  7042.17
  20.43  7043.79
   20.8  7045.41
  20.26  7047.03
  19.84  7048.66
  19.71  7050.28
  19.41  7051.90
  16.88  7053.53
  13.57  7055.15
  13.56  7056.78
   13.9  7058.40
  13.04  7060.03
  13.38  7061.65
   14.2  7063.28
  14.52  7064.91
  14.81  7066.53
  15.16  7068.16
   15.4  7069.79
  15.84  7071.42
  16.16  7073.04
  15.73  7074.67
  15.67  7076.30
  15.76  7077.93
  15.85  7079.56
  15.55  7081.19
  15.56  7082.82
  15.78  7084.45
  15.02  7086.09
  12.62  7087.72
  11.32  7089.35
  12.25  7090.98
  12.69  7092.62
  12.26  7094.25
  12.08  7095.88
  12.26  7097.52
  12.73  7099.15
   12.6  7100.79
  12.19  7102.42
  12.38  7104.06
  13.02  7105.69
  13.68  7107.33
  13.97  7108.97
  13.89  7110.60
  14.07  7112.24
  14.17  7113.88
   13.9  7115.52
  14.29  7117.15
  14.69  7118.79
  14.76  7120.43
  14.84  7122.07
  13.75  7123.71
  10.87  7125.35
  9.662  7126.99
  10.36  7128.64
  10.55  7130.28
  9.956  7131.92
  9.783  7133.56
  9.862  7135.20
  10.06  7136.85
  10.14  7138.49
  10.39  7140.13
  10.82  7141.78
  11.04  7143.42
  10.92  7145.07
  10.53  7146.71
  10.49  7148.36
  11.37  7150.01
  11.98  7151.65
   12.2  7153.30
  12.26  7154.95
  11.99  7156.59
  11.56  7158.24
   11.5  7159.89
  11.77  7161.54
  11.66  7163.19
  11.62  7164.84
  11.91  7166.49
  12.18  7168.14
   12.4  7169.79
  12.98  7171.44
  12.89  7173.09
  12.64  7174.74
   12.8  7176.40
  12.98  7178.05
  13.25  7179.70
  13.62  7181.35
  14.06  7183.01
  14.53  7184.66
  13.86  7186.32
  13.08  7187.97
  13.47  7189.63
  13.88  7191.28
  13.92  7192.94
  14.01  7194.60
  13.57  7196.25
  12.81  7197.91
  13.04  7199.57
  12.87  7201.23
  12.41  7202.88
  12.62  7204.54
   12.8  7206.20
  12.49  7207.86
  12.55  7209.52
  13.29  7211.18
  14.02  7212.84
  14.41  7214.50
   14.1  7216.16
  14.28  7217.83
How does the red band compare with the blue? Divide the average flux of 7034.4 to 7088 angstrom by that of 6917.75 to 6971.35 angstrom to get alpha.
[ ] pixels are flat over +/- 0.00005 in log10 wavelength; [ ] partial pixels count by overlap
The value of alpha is 1.18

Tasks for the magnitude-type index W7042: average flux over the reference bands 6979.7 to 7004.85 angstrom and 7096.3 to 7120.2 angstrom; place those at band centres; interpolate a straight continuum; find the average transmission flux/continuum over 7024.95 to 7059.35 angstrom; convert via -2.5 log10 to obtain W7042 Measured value -0.22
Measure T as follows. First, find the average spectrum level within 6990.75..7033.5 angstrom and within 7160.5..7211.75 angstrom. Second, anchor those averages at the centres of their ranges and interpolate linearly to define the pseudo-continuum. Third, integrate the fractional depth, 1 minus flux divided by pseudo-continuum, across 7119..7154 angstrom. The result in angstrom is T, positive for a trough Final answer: 7.1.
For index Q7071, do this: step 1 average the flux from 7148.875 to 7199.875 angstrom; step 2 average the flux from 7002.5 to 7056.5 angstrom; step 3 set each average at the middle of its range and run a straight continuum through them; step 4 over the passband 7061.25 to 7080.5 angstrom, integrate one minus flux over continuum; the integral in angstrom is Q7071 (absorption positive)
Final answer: 1.4 angstrom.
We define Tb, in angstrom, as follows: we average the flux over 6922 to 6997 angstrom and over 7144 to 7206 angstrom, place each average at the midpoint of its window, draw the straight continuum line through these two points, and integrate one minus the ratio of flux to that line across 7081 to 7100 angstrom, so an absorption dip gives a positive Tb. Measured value 0.3 angstrom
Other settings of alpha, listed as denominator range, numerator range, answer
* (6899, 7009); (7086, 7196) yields 0.86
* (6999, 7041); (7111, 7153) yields 0.67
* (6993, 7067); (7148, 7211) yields 0.74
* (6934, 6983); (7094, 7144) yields 0.82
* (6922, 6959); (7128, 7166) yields 0.78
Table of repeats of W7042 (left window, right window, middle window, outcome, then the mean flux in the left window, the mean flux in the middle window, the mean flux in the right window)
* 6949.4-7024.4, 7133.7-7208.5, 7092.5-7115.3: 0.04 mag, 15.8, 13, 12.3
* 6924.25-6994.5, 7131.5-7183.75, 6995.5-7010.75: -0.15 mag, 14.8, 16.2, 11.7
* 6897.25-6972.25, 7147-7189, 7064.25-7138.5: -0.05 mag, 13.6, 13.3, 12.4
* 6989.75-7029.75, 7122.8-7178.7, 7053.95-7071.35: 0.03 mag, 16.7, 14.3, 11.4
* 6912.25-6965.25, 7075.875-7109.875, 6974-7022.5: -0.18 mag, 13.8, 16.3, 13.6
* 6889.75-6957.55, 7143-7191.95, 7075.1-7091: -0.16 mag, 13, 14.7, 12.4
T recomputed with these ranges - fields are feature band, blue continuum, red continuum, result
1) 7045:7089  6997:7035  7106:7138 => -2.6 angstrom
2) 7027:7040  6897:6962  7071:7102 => -4.8 angstrom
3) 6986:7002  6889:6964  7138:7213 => -3.9 angstrom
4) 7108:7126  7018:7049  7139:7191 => 0.8 angstrom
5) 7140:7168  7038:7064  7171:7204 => 5.6 angstrom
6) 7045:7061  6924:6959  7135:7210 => -4.5 angstrom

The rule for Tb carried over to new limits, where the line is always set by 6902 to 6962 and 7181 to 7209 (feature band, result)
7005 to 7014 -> -2.0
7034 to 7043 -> -4.1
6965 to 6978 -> -1.8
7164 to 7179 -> 1.0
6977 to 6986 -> -1.5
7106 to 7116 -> -0.4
